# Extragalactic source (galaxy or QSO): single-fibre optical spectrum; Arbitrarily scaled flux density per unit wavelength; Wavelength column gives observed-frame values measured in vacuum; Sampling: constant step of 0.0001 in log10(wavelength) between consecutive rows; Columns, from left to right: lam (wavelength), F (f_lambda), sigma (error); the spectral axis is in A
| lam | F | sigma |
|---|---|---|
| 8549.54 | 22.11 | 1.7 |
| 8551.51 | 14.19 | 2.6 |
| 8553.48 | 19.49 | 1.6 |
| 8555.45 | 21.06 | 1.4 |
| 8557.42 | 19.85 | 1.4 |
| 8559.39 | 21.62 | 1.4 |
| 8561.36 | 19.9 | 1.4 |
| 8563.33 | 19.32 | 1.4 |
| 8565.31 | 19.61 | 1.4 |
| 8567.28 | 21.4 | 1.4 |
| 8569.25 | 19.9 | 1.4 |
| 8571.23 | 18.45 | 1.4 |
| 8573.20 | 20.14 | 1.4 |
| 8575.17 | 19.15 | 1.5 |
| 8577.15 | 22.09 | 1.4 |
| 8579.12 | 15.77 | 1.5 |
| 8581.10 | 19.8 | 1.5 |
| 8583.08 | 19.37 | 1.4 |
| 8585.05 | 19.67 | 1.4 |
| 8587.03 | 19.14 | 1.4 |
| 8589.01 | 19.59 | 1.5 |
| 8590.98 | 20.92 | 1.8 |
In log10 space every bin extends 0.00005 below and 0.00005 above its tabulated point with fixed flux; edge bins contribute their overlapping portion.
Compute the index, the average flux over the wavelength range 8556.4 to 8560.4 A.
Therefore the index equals 20.7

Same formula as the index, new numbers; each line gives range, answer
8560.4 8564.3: 19.6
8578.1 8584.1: 18.4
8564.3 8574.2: 19.9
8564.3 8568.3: 20.5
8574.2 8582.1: 19.2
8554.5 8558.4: 20.5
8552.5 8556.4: 20.3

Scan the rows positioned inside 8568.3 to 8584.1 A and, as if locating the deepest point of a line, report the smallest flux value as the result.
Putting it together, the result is 15.77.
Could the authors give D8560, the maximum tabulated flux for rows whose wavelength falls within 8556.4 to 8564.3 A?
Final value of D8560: 21.62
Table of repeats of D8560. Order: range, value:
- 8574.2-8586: 22.09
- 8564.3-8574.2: 21.4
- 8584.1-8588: 19.67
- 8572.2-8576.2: 20.14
